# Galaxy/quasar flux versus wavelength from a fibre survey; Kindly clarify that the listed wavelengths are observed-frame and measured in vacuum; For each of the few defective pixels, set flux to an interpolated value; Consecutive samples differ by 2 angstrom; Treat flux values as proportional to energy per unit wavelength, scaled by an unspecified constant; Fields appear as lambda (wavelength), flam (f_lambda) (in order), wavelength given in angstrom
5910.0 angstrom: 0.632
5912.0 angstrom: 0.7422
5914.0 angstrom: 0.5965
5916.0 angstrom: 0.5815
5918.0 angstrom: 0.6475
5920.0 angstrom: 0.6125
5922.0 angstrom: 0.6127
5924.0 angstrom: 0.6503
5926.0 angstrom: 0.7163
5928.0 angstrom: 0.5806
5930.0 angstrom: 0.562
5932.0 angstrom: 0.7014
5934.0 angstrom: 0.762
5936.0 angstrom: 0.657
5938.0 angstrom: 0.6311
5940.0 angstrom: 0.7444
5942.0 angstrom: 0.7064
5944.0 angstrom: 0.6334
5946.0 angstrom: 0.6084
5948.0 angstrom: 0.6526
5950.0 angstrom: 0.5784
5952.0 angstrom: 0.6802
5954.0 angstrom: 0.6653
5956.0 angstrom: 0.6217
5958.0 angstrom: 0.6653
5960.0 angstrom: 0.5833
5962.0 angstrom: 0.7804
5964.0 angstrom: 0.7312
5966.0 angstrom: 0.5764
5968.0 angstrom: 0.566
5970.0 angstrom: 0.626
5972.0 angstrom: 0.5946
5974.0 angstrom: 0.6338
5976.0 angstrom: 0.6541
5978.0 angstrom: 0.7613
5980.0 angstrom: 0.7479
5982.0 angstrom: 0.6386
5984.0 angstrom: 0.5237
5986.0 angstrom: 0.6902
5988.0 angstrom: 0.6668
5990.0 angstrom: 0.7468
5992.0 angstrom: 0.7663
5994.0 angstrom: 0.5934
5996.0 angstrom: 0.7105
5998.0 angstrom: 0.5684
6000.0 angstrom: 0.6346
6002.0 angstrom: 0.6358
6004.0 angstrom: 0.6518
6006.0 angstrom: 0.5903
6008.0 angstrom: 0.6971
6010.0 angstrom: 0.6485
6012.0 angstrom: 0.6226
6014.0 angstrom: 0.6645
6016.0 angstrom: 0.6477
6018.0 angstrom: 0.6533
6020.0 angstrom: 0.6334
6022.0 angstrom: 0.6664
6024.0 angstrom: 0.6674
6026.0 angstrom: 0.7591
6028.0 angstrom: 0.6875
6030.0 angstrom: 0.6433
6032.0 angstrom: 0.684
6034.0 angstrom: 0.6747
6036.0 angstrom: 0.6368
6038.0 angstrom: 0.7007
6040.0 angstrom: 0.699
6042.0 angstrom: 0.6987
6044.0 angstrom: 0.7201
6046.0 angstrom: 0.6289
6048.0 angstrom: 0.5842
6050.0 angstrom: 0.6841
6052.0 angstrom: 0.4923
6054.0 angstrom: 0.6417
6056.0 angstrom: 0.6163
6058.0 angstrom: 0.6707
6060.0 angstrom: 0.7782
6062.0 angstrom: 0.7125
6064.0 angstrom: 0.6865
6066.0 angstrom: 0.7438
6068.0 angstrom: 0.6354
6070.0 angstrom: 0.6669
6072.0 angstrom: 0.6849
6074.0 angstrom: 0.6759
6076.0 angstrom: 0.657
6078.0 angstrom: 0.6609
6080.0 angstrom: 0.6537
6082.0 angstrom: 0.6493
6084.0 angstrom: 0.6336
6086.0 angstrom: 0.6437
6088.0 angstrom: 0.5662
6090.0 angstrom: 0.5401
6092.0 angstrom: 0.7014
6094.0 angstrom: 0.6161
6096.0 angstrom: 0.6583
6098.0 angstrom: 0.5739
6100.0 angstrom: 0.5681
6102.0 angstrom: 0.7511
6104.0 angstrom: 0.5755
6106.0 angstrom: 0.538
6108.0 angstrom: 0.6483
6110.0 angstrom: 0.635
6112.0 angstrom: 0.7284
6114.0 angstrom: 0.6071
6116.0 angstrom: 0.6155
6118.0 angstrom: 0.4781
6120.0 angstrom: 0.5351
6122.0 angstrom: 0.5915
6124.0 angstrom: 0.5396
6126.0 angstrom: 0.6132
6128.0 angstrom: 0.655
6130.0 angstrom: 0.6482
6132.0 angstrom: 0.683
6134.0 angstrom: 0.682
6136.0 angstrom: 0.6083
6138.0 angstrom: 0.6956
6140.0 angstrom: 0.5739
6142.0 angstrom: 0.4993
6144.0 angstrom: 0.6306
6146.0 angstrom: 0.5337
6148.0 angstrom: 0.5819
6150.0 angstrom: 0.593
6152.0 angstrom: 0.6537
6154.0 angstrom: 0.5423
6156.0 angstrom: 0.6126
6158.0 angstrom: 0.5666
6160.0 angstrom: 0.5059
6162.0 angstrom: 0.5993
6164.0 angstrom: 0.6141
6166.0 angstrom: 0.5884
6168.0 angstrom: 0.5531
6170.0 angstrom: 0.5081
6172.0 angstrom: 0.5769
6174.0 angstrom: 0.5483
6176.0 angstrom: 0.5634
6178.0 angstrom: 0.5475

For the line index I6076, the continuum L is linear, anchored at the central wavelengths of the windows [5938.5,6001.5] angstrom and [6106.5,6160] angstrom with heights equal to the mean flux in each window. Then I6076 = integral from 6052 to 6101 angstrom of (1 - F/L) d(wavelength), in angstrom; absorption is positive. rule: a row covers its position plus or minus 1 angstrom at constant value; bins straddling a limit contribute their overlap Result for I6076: -2.08 angstrom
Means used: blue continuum 0.656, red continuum 0.603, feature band 0.648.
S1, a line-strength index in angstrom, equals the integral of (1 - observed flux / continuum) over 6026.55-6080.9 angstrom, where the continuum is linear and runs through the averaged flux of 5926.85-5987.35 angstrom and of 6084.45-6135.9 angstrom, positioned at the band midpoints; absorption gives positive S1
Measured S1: -3.4 angstrom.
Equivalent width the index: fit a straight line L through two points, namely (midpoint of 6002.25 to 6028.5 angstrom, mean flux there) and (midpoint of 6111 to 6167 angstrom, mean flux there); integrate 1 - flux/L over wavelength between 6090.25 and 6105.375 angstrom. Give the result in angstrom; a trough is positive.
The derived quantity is -0.2 angstrom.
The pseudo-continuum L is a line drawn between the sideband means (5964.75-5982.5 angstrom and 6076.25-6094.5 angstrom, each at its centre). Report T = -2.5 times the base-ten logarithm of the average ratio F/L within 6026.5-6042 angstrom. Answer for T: -0.07 mag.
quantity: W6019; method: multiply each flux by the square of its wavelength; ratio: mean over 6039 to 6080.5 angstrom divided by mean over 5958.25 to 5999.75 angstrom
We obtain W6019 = 1.04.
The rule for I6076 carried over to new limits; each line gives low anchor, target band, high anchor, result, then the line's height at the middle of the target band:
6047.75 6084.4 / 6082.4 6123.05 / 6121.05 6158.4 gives 1.5 angstrom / 0.634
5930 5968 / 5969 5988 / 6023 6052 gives 0.3 angstrom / 0.663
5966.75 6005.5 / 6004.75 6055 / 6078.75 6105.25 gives -1.3 angstrom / 0.641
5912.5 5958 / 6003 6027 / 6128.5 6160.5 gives -1.1 angstrom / 0.63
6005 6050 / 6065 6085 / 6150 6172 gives -1.1 angstrom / 0.633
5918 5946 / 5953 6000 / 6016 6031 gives 0.5 angstrom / 0.664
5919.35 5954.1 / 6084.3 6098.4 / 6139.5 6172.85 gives -0.5 angstrom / 0.596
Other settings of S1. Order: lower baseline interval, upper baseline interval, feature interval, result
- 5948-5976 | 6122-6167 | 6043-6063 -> -1.1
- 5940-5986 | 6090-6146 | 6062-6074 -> -1.1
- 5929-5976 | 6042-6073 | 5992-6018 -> 0.5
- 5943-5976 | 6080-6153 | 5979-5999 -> -1.0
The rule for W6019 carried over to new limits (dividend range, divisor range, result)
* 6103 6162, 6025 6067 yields 0.91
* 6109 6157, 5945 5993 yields 0.97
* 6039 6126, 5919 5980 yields 1.02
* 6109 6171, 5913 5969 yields 0.98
